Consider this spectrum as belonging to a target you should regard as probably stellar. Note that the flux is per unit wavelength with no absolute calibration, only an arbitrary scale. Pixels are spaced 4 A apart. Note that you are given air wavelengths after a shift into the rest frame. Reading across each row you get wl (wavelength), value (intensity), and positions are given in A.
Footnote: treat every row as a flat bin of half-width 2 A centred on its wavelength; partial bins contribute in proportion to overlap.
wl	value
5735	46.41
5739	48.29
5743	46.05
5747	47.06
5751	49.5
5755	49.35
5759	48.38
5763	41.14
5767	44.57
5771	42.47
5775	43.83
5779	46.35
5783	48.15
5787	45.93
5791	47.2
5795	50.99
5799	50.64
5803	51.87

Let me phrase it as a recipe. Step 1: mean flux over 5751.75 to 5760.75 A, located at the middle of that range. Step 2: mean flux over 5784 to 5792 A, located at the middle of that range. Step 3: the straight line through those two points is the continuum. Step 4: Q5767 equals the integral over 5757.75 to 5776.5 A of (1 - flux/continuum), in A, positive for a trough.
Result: 1.7 A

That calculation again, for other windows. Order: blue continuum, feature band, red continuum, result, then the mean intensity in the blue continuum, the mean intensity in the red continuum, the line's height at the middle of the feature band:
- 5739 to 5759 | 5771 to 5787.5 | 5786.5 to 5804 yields 1.1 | 48.1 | 49.5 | 49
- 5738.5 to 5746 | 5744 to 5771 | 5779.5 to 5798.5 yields 0.6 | 46.9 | 48.1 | 47.3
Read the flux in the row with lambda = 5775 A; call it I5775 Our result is 43.83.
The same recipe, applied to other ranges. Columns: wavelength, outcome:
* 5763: 41.14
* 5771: 42.47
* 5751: 49.5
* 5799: 50.64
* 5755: 49.35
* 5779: 46.35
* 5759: 48.38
